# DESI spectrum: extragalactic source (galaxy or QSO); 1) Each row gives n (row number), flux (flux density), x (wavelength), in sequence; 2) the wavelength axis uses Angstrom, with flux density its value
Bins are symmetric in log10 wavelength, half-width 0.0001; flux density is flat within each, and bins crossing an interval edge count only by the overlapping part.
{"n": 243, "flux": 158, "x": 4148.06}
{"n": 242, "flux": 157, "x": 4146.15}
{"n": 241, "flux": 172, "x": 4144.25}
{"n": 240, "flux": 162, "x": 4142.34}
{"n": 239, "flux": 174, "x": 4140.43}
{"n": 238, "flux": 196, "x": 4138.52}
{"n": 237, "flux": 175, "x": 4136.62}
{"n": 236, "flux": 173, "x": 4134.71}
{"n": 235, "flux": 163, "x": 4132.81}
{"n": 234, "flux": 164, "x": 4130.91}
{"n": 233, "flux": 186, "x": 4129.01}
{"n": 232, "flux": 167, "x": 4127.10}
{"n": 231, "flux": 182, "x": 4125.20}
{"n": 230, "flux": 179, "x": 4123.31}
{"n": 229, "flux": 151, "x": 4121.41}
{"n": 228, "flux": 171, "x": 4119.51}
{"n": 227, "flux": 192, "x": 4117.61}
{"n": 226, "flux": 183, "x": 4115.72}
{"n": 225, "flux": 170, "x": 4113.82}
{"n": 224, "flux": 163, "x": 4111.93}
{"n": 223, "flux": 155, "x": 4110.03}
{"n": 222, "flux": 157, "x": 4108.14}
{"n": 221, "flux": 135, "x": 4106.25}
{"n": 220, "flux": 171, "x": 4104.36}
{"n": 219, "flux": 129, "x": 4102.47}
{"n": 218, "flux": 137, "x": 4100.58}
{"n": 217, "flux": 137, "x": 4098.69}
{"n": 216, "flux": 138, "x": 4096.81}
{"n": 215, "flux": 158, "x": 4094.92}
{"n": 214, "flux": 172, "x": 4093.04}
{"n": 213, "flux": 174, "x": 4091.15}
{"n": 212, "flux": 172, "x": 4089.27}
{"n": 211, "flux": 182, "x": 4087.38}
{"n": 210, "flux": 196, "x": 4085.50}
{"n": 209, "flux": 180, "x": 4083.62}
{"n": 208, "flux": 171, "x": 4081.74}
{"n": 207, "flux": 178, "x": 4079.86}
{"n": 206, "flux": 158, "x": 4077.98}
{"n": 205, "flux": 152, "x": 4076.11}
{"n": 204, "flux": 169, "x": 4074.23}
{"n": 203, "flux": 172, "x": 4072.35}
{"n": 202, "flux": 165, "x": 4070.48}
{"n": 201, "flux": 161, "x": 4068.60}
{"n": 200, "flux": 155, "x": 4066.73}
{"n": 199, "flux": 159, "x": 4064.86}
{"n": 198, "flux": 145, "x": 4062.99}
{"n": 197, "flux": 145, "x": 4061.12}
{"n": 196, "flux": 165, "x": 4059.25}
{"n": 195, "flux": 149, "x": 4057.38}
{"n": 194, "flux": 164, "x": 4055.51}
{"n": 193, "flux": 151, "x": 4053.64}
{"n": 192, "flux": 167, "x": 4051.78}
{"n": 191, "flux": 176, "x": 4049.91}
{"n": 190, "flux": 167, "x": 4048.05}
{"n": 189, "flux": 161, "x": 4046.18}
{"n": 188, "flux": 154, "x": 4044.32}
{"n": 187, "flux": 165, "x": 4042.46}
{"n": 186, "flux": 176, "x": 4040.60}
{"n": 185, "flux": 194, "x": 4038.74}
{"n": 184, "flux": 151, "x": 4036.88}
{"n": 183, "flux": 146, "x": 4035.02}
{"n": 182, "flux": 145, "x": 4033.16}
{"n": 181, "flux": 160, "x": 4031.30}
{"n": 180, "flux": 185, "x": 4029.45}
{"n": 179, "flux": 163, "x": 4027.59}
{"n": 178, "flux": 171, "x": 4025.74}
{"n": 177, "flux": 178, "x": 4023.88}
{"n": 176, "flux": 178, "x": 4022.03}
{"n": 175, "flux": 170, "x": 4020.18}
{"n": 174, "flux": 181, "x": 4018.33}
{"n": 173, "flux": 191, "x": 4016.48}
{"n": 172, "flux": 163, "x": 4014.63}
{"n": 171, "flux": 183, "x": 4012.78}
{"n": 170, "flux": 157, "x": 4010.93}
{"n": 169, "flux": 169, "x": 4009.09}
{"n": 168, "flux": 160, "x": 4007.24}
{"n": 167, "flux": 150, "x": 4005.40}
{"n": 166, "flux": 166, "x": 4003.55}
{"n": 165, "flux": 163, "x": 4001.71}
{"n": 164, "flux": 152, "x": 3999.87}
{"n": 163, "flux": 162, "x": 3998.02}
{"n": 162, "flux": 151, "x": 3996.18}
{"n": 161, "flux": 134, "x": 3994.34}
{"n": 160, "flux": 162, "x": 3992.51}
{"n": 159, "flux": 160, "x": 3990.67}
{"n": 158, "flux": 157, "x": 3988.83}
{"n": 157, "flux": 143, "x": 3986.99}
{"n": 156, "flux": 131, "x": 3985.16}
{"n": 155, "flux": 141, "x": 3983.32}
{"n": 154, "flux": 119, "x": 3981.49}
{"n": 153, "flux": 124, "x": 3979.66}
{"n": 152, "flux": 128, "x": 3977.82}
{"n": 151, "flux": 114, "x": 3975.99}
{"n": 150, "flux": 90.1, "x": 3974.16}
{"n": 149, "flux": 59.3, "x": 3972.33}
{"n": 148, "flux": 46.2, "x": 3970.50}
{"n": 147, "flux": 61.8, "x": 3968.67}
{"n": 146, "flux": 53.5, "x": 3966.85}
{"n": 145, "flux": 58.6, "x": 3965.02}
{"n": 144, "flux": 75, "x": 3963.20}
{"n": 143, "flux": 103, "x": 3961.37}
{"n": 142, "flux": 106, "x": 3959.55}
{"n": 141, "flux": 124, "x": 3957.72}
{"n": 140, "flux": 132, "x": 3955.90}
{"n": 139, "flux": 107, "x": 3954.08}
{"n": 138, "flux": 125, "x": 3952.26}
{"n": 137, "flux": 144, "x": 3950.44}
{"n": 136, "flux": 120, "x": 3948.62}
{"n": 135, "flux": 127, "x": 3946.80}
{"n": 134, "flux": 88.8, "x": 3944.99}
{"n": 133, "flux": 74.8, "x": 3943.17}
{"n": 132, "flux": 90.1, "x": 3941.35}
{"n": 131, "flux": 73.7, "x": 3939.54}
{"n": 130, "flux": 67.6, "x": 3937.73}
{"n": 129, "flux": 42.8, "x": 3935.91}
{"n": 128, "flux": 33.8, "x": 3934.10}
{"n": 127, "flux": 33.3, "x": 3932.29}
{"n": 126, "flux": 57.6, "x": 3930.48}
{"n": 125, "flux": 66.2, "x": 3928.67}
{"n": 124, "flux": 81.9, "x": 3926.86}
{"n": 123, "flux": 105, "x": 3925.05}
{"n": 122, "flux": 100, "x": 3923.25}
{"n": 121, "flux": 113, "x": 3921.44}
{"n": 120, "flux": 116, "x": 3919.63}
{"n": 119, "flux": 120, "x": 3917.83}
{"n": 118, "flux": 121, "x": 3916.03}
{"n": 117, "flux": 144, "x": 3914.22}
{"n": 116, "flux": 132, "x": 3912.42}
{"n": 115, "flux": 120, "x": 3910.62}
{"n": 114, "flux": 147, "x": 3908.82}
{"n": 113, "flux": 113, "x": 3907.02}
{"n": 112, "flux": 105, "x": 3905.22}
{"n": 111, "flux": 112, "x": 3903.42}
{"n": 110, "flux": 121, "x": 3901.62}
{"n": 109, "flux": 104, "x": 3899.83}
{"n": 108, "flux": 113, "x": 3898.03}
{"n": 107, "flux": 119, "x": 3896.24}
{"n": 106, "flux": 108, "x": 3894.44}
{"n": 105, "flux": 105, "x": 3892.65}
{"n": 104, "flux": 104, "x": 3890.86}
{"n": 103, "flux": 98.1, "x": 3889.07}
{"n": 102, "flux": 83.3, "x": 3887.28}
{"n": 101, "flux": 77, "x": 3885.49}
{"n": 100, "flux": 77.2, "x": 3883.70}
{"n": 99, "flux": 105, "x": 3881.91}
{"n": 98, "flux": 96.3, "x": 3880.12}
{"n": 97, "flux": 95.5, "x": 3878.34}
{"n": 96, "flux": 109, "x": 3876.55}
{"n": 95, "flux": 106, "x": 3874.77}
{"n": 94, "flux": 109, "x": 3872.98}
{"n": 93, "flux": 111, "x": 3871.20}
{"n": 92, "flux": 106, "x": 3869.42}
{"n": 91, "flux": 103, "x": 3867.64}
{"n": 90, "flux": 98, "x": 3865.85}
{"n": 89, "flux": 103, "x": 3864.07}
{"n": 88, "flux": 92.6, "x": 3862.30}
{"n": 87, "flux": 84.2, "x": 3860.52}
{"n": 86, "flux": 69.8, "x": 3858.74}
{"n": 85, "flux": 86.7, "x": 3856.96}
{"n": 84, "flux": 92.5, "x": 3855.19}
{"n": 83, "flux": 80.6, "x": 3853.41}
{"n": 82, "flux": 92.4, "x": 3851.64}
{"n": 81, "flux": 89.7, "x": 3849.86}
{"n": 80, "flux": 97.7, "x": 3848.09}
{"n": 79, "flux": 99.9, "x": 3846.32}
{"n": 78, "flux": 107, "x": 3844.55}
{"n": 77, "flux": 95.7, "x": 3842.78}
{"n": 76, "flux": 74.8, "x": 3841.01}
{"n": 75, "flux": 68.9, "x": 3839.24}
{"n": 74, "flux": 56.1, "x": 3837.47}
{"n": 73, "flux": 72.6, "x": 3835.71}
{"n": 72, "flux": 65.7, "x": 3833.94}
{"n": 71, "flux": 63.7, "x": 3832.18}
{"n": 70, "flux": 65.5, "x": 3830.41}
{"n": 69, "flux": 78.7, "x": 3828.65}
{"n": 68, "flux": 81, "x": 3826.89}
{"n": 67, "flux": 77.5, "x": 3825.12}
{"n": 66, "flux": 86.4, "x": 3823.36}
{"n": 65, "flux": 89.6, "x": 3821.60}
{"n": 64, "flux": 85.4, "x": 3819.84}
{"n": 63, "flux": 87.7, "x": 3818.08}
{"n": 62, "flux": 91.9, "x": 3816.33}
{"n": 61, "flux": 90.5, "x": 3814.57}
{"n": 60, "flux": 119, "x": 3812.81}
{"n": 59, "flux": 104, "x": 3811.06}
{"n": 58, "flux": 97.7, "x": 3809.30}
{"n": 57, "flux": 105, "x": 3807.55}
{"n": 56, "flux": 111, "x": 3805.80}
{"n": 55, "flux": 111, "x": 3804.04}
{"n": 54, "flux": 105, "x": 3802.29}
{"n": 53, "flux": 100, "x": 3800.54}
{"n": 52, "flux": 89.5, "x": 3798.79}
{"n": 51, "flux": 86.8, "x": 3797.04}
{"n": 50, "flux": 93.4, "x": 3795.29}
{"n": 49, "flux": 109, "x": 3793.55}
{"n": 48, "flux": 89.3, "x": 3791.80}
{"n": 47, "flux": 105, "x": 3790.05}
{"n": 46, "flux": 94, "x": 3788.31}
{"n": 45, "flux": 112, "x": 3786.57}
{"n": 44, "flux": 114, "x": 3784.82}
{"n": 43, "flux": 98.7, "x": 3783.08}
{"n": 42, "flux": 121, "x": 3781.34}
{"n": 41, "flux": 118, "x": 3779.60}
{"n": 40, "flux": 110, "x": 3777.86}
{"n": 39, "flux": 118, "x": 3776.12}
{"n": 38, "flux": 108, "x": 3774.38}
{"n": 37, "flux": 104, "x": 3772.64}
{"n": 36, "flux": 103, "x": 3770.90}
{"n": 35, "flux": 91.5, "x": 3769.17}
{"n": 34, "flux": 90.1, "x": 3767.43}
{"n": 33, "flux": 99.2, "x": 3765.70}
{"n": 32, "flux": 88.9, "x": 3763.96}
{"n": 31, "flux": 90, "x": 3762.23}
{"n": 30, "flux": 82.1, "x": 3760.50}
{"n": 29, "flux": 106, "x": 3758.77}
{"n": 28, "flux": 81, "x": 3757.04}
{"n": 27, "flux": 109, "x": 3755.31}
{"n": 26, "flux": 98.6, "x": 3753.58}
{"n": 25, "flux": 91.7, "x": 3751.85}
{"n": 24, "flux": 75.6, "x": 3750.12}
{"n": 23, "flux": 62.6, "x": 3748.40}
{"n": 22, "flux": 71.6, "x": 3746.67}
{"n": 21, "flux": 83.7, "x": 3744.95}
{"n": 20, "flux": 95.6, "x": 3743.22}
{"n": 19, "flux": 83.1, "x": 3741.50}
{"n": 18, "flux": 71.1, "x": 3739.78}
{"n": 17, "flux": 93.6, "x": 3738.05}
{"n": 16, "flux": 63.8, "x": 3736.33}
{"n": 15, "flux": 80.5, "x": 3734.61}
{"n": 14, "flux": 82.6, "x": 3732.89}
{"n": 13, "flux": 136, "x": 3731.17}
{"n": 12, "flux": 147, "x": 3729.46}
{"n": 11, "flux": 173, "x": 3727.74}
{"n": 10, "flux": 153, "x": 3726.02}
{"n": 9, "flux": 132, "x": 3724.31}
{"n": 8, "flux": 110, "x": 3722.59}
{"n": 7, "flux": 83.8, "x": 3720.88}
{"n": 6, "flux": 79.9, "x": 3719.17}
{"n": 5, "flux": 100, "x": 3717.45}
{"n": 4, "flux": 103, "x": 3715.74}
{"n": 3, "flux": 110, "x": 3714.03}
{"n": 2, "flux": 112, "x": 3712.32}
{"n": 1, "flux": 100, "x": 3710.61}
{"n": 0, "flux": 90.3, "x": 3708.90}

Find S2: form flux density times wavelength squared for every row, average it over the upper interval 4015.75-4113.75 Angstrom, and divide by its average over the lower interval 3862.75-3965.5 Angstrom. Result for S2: 1.75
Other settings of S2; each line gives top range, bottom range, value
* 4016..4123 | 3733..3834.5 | 2.04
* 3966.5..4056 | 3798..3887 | 1.79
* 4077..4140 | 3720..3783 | 2.00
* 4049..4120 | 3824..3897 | 2.01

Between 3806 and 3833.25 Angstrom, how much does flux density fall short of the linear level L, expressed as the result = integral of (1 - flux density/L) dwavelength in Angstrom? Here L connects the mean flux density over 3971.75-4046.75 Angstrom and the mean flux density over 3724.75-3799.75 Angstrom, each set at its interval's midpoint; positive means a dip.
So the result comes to 5.7 Angstrom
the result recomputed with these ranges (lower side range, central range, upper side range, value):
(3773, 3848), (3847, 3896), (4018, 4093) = 7.1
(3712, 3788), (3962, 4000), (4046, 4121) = 7.8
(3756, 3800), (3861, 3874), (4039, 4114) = 1.7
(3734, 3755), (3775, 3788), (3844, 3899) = -3.9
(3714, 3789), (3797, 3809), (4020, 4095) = 1.0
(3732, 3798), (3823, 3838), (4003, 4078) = 5.3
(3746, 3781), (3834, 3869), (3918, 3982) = 2.2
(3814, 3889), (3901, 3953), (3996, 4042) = 9.7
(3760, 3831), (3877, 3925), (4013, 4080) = 6.3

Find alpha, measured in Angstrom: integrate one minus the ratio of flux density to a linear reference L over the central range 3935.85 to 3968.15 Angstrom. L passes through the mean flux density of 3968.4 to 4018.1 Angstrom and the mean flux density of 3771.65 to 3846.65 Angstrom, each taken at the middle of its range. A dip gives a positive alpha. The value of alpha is 8.4 Angstrom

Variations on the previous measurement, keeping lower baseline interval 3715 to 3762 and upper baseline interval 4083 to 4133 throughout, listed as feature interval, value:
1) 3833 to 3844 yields 4.1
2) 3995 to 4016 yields -2.2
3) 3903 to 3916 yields 0.4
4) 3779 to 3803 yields 1.1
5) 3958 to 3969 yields 4.7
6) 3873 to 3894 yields 4.6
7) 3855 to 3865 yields 2.7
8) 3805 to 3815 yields 0.5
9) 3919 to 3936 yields 7.2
